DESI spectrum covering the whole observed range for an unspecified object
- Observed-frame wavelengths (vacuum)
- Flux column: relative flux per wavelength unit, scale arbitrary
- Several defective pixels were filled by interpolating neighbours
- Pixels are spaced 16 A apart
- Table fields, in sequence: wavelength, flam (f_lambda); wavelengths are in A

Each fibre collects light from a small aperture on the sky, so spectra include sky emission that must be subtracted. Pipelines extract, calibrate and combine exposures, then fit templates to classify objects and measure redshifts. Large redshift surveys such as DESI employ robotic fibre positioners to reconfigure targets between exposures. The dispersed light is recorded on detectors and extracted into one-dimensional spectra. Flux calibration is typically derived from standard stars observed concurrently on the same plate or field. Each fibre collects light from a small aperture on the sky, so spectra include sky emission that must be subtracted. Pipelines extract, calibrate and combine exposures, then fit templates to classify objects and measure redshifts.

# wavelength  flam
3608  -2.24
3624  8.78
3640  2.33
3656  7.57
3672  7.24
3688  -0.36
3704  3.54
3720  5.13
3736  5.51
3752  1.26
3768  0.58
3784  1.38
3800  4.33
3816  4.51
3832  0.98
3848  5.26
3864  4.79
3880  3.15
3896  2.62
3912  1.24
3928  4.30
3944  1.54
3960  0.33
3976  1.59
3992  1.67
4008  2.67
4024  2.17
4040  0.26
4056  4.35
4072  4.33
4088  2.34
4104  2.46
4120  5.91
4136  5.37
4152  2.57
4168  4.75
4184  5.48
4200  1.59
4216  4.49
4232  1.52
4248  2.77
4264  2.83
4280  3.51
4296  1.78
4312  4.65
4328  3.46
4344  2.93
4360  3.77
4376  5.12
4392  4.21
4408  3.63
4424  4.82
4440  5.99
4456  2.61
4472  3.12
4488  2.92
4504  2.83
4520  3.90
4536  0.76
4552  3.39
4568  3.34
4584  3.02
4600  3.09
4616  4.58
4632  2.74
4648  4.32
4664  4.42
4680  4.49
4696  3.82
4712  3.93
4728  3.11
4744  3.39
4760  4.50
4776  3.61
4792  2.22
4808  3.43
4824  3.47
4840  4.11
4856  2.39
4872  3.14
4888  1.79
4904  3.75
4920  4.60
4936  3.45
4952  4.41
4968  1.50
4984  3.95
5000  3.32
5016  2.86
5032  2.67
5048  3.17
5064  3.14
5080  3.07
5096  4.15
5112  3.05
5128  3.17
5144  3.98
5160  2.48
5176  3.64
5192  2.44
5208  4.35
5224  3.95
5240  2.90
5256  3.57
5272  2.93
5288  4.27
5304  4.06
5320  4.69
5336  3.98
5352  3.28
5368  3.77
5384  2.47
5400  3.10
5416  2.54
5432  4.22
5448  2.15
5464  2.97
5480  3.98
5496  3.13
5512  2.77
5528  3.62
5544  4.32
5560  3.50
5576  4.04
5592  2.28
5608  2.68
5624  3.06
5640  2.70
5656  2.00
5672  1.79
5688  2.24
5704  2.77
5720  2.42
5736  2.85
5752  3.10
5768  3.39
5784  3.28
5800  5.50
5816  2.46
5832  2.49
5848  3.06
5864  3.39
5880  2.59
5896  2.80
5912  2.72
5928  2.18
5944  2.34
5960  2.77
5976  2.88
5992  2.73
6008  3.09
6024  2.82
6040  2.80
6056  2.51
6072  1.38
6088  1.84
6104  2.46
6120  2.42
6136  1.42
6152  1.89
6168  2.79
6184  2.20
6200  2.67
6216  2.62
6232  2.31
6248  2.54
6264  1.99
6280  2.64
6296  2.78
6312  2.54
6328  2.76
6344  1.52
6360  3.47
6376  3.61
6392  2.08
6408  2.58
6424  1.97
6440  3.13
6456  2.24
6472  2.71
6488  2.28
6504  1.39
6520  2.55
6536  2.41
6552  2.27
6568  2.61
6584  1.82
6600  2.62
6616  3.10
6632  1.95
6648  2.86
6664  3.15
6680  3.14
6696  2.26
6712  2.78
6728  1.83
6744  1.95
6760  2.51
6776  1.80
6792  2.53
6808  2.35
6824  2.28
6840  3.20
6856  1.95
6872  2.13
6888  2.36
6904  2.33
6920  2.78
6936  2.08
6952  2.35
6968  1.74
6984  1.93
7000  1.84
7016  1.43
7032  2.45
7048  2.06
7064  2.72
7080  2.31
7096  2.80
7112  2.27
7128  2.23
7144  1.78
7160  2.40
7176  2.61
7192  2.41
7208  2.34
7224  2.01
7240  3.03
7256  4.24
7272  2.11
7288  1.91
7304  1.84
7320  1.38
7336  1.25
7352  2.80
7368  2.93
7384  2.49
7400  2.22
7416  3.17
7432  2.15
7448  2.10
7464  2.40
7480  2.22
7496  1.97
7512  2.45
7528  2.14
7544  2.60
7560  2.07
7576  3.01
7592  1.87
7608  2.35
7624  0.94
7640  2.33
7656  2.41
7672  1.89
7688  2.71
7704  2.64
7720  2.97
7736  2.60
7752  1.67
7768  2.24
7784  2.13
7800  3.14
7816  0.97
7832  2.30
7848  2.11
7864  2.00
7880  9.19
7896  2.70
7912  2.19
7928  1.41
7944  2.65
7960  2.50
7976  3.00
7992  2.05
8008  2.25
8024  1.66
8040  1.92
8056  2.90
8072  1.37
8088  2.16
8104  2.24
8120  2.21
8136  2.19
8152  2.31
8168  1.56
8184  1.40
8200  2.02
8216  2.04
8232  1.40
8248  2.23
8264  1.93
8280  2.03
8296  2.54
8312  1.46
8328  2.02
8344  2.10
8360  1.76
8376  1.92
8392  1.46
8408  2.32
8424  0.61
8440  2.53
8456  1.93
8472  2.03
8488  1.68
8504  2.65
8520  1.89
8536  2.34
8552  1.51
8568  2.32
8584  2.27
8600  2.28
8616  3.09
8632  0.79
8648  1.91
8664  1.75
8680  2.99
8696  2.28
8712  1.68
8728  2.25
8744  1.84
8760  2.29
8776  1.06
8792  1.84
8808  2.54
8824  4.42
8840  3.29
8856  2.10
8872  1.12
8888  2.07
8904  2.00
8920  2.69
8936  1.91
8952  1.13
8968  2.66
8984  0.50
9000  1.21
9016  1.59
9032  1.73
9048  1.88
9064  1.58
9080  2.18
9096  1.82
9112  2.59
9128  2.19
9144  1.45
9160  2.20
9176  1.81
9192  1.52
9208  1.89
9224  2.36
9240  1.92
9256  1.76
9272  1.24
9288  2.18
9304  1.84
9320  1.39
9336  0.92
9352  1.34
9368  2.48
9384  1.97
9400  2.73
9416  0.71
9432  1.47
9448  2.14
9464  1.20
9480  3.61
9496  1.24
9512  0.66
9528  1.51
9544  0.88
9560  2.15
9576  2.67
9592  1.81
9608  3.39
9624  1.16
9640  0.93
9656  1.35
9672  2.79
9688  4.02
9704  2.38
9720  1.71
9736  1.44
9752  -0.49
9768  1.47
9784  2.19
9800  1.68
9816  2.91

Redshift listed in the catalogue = 0.57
